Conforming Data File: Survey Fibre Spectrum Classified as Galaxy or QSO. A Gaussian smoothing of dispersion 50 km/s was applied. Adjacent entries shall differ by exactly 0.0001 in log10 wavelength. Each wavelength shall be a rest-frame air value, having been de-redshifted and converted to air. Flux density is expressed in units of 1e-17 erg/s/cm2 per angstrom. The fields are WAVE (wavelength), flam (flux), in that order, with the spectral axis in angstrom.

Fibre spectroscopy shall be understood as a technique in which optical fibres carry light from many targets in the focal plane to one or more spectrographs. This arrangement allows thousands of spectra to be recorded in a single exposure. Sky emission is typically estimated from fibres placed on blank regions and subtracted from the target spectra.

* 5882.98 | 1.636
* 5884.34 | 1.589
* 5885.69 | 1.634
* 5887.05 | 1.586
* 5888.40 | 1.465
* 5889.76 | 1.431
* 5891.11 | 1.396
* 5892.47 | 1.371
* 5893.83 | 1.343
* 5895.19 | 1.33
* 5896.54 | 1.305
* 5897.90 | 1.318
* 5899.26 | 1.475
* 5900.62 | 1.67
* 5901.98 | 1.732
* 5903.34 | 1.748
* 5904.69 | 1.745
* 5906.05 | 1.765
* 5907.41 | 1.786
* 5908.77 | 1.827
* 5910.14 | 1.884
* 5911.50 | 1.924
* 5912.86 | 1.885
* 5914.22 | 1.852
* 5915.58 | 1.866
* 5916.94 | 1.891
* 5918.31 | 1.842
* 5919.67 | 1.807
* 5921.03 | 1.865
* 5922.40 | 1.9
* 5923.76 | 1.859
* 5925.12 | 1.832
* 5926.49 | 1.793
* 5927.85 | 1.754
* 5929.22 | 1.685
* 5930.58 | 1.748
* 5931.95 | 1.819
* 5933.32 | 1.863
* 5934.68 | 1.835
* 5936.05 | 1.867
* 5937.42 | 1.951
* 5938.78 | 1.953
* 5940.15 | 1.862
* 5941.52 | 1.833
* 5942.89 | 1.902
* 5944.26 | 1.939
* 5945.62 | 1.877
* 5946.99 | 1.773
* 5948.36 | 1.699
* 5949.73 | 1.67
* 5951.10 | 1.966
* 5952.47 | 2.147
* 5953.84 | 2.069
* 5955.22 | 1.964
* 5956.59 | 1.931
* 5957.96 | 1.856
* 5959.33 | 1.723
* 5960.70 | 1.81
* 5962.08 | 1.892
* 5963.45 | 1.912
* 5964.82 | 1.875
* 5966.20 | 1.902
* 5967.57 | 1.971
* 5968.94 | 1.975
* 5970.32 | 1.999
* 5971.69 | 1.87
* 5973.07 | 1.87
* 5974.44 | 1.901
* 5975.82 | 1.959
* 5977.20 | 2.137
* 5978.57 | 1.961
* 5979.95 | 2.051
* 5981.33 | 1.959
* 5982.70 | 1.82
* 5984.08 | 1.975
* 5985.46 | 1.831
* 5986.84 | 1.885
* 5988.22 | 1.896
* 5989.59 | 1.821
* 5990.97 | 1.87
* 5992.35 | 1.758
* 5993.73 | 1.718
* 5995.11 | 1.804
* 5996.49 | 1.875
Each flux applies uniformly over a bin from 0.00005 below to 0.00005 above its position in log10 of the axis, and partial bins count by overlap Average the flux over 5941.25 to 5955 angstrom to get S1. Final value 1.89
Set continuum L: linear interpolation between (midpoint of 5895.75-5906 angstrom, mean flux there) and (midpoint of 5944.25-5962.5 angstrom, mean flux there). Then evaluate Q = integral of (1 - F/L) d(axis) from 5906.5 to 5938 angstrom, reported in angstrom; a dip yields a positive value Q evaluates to -2.6 angstrom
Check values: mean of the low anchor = 1.58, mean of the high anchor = 1.88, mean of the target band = 1.84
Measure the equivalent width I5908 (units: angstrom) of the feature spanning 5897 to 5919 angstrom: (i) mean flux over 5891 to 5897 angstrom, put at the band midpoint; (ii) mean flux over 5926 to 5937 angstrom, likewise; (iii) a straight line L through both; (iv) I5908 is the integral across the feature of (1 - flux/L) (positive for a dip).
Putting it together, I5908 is -3.5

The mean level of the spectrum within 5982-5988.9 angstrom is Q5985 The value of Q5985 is 1.88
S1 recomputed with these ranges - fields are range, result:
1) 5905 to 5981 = 1.88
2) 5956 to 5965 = 1.86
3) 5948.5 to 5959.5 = 1.91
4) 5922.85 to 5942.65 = 1.83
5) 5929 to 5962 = 1.87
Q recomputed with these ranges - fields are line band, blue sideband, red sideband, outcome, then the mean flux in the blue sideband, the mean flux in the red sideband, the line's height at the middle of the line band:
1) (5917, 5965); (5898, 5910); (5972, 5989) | -1.1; 1.71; 1.94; 1.82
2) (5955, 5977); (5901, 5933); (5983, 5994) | -0.8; 1.82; 1.85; 1.84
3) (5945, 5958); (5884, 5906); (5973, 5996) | -1.0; 1.52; 1.9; 1.76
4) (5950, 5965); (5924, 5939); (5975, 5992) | -0.3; 1.82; 1.93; 1.88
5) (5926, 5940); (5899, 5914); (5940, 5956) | 0.2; 1.78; 1.89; 1.85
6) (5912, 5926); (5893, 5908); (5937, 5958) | -1.4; 1.56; 1.9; 1.7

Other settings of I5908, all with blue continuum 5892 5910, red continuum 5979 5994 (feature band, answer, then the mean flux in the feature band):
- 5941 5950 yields -0.4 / 1.82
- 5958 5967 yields -0.3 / 1.85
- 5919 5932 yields -1.1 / 1.81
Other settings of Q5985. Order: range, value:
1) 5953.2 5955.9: 2.01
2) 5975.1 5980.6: 2.02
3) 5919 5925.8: 1.85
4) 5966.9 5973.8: 1.94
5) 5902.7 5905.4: 1.75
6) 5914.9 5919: 1.87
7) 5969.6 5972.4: 1.93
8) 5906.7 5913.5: 1.86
